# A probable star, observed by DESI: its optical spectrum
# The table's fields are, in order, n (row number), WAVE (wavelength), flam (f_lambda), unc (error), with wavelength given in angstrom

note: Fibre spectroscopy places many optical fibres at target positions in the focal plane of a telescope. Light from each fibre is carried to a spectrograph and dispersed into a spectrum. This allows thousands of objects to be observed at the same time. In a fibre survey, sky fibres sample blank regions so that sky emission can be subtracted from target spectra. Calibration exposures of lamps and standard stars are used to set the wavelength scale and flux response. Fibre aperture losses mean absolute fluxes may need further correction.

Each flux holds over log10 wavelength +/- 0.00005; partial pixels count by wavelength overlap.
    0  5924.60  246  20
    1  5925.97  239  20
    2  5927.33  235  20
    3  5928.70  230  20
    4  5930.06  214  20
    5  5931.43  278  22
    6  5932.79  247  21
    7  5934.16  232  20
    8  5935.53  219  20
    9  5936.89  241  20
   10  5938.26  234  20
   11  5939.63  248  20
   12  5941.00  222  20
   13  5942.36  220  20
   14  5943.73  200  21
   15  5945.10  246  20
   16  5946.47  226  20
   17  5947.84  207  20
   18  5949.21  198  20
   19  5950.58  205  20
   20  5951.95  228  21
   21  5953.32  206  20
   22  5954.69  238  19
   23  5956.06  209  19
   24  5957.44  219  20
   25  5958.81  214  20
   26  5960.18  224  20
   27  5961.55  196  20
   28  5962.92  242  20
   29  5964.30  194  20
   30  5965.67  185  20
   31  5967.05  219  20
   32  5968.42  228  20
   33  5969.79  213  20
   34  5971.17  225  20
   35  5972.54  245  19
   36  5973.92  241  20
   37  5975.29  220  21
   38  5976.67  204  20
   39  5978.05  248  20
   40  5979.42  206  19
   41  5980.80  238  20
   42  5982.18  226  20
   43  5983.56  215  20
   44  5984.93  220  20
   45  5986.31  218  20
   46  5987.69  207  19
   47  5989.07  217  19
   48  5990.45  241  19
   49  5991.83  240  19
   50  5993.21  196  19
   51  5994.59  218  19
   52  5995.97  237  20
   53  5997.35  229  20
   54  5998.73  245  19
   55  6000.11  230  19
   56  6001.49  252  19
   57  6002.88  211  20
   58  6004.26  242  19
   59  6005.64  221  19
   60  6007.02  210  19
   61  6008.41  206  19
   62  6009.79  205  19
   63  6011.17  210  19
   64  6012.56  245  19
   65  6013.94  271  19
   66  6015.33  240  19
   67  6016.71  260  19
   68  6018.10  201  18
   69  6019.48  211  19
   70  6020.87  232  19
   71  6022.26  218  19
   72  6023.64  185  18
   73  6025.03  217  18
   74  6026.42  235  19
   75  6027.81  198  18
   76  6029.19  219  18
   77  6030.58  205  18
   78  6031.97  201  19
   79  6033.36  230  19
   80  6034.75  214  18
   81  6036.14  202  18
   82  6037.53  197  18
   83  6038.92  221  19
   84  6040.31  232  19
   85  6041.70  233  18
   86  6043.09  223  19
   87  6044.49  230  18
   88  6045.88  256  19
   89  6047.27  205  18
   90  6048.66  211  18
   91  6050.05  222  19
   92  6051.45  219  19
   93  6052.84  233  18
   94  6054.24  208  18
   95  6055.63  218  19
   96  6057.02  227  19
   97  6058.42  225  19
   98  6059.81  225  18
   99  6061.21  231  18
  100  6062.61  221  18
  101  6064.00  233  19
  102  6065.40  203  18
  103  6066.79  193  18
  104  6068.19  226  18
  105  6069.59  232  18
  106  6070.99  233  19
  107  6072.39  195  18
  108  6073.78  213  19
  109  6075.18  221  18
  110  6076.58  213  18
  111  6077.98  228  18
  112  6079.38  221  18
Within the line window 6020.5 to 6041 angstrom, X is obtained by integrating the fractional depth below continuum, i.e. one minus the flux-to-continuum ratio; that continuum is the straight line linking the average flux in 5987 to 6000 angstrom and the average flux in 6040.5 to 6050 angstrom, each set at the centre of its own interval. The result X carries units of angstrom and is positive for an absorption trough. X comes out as 1.2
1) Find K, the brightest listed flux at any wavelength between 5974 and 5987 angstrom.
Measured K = 248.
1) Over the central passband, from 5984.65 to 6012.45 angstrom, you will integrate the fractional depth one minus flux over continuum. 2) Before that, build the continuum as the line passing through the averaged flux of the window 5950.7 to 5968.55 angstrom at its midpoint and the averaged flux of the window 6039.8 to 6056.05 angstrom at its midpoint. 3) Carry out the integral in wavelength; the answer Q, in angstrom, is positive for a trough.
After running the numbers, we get -0.55 angstrom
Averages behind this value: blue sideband 215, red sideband 224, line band 223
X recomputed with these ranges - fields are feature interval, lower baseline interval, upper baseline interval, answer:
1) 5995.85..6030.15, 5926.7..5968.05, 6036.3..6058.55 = -0.4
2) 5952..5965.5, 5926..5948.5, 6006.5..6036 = 0.8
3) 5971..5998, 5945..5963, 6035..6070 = -0.8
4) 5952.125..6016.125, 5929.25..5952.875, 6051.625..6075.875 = 0.4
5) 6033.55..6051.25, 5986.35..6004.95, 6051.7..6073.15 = 0.1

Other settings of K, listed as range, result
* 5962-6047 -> 271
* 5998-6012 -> 252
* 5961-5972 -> 242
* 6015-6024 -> 260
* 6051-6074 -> 233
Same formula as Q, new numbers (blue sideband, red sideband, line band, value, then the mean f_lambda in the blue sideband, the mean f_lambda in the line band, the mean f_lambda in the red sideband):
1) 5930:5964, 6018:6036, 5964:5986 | -0.1 angstrom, 224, 221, 213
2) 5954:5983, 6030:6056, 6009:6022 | -0.6 angstrom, 221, 230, 219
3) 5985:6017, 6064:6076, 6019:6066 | 0.3 angstrom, 228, 219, 216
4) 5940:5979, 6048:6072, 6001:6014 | -0.3 angstrom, 219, 225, 221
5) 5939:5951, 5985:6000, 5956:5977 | 0.4 angstrom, 219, 218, 225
